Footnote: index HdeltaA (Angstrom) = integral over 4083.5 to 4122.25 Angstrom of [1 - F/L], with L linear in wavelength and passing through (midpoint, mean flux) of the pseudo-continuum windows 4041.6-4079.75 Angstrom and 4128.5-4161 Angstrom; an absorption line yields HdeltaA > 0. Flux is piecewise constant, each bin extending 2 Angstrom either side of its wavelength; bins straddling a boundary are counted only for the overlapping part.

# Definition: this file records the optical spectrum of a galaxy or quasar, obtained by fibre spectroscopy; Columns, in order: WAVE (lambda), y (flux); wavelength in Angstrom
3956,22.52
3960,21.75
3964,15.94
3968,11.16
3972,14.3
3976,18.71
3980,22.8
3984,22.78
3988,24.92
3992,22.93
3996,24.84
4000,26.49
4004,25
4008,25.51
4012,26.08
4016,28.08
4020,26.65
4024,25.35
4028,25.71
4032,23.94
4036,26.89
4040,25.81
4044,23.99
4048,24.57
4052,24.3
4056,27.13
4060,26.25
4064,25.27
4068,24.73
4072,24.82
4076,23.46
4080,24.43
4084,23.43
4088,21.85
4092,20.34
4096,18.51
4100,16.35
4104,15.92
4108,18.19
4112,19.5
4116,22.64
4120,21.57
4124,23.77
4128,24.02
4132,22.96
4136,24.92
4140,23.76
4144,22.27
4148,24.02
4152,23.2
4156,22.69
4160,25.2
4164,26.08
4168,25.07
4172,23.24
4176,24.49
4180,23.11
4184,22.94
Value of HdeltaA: 7.26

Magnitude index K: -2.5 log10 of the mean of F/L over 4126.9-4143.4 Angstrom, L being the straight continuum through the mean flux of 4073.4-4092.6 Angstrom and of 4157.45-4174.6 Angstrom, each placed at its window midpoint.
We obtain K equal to 0.016 mag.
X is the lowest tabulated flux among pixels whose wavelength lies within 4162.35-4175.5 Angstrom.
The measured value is 23.24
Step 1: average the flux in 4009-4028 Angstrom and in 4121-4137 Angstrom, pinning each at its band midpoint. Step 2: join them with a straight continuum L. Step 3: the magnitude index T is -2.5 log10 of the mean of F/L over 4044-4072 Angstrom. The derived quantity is 0.008 mag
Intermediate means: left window 26.4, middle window 25.2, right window 23.7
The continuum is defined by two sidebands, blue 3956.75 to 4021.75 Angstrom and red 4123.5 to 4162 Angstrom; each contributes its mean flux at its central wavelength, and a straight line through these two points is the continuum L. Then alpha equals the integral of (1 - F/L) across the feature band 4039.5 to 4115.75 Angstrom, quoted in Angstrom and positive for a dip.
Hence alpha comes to 1.9 Angstrom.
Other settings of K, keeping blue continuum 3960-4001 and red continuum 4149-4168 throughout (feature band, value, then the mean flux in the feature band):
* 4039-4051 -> -0.132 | 24.7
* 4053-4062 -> -0.193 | 26.4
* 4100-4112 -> 0.316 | 17.3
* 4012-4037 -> -0.216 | 26.1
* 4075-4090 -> -0.029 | 23.3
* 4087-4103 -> 0.211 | 18.9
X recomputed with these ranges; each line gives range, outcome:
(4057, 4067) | 25.27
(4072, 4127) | 15.92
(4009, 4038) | 23.94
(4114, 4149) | 21.57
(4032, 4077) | 23.46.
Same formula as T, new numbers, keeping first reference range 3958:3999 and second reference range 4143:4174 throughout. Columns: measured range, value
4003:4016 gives -0.239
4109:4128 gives 0.061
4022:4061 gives -0.179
